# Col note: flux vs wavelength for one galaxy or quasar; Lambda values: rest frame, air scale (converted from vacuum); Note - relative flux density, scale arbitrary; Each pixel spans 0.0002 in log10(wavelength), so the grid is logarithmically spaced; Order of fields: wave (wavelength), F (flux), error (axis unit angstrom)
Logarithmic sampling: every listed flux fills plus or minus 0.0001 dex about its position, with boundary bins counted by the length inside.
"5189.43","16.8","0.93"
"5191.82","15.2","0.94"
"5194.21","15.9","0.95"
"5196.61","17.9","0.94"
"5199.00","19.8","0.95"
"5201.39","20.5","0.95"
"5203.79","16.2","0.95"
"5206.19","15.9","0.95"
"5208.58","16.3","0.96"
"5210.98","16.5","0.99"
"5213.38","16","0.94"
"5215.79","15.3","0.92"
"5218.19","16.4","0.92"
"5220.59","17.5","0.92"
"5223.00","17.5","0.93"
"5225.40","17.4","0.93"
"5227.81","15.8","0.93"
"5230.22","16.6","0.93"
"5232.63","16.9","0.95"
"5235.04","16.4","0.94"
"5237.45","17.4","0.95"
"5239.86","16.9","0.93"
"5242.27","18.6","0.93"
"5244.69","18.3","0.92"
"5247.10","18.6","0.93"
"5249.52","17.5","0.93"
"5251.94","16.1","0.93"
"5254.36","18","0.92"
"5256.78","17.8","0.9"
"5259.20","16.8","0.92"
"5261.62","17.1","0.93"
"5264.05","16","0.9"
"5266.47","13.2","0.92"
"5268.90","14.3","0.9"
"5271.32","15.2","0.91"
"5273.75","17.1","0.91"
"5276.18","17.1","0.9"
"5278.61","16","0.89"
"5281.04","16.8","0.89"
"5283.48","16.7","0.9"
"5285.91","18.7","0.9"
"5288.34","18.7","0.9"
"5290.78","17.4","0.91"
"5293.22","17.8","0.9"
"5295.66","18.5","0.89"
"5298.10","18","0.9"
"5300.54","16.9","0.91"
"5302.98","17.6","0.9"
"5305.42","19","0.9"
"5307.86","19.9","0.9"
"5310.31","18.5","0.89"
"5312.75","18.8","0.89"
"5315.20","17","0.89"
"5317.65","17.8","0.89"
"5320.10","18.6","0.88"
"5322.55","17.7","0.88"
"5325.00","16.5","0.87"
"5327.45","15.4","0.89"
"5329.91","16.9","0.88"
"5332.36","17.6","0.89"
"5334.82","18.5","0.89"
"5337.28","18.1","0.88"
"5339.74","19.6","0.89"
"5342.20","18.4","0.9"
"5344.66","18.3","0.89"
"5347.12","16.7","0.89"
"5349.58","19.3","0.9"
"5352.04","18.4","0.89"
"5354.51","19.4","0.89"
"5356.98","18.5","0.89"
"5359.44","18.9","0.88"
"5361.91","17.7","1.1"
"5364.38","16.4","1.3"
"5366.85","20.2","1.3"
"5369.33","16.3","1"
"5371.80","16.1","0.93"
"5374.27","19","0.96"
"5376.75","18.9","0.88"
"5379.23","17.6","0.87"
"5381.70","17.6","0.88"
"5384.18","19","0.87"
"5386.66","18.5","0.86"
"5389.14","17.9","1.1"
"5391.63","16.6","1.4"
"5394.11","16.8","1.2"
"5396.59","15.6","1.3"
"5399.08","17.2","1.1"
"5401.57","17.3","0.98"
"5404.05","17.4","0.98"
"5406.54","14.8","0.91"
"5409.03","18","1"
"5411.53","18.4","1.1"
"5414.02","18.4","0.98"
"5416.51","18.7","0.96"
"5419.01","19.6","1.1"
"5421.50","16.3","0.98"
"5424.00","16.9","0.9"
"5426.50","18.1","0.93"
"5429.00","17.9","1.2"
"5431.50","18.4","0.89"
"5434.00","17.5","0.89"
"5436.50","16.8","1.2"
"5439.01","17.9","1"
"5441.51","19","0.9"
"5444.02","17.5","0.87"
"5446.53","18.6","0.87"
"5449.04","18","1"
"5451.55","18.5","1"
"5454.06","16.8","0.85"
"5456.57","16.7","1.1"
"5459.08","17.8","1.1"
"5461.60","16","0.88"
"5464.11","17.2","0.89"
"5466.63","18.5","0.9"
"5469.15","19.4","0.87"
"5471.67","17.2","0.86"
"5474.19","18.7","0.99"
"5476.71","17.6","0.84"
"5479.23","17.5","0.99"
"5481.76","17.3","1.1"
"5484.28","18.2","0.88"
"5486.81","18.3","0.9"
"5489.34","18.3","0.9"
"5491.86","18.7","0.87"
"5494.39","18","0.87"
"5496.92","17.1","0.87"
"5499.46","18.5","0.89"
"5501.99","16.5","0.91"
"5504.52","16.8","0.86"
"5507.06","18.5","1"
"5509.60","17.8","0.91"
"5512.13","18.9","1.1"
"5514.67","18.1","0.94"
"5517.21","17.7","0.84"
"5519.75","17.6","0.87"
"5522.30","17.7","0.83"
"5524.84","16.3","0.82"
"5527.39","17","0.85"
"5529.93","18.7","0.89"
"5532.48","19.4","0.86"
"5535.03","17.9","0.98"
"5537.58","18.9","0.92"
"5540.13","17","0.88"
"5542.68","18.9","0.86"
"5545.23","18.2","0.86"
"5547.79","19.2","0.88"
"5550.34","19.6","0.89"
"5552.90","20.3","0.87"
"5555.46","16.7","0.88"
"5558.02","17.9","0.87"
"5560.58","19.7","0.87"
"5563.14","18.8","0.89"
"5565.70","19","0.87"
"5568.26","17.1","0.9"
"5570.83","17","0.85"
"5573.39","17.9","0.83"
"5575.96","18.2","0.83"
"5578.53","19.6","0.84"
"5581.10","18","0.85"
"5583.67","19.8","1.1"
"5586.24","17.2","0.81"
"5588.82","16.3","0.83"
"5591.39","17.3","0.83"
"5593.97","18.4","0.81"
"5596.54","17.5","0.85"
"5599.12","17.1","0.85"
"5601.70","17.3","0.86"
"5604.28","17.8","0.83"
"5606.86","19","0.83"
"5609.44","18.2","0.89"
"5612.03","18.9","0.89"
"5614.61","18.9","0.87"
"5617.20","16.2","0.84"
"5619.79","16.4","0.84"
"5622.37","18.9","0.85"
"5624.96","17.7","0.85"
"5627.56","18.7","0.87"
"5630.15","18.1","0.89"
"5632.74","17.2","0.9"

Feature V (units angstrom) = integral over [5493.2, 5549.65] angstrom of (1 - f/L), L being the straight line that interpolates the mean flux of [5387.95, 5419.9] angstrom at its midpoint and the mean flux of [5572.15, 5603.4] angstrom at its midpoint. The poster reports -0.8 angstrom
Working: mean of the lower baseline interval 17.4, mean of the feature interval 18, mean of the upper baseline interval 17.9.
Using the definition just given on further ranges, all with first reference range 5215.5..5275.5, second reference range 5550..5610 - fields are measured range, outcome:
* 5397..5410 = 0.4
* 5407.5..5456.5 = -1.1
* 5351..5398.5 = -1.5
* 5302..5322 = -1.6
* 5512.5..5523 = 0.0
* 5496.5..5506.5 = 0.3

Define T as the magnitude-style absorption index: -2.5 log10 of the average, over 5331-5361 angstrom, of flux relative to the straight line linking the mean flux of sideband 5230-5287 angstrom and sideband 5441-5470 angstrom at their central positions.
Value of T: -0.07 mag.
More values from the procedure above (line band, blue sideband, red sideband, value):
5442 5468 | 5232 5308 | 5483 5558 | 0.02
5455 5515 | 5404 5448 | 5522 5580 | 0.01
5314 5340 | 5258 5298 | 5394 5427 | -0.03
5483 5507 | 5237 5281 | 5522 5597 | 0.00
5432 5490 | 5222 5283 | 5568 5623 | -0.02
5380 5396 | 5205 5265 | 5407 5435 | 0.01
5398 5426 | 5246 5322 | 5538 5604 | 0.01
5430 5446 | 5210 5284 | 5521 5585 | -0.01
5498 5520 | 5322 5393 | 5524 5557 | 0.03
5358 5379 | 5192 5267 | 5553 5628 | -0.03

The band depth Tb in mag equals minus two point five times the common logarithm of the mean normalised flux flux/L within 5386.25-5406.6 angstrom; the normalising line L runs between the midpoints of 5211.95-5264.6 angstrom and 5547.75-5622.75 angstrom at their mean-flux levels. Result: 0.04 mag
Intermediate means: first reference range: 17.1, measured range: 17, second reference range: 18.1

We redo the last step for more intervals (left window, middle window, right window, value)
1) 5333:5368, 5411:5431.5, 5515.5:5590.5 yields 0.02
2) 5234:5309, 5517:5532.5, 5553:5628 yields 0.01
